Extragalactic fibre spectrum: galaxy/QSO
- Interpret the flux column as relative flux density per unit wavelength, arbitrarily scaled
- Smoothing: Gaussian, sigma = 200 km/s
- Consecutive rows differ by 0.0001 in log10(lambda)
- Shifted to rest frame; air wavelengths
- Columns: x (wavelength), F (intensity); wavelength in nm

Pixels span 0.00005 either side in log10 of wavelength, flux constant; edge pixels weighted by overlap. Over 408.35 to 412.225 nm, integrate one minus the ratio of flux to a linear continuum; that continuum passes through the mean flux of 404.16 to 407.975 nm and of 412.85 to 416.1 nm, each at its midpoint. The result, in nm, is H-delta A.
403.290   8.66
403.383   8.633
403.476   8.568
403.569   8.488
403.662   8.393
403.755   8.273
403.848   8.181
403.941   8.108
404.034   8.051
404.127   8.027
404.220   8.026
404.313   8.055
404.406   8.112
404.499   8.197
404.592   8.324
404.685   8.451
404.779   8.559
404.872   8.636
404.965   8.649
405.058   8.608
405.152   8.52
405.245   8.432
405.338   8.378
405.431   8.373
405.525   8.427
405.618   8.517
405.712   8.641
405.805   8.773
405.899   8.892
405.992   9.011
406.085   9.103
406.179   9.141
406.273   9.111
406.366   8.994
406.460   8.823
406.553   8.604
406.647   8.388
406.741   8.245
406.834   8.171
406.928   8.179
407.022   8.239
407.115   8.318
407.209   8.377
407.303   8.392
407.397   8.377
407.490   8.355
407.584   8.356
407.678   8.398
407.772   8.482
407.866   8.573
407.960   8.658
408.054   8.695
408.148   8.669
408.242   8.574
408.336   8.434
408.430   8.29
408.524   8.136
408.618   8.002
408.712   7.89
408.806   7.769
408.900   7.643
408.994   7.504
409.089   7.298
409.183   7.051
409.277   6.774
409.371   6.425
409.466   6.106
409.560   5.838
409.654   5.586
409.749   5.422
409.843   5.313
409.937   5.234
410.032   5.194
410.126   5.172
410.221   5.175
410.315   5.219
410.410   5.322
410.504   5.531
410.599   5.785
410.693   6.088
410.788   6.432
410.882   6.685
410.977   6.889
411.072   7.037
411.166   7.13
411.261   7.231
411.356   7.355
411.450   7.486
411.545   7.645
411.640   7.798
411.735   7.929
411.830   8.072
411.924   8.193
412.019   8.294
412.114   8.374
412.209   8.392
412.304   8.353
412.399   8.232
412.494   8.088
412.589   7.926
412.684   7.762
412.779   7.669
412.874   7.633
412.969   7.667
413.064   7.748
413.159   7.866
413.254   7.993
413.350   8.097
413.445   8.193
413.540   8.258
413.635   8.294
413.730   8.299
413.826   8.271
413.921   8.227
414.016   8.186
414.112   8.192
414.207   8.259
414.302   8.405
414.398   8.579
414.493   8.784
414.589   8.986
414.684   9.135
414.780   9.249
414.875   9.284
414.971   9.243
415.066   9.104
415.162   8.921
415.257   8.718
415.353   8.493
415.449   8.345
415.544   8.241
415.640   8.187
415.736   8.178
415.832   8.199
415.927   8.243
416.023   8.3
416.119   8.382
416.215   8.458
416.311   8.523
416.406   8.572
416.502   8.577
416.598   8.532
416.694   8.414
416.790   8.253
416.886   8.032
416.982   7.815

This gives 0.74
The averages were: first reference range 8.51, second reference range 8.41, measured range 6.85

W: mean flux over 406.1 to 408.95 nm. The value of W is 8.42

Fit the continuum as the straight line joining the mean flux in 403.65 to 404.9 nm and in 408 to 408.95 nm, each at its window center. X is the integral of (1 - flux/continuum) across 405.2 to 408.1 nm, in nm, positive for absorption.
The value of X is -0.12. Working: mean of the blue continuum 8.23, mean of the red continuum 8.22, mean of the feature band 8.56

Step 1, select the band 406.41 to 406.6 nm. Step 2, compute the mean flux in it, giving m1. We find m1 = 8.72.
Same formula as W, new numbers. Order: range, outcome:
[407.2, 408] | 8.44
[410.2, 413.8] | 7.45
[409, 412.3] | 6.67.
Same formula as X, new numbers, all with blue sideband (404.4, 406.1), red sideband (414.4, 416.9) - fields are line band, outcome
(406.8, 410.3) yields 0.48 nm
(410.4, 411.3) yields 0.22 nm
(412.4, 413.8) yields 0.10 nm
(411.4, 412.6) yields 0.07 nm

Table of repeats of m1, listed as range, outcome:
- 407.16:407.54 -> 8.37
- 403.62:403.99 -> 8.23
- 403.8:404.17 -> 8.09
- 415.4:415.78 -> 8.23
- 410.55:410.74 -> 5.94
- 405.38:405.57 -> 8.39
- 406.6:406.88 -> 8.27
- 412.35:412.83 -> 7.93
